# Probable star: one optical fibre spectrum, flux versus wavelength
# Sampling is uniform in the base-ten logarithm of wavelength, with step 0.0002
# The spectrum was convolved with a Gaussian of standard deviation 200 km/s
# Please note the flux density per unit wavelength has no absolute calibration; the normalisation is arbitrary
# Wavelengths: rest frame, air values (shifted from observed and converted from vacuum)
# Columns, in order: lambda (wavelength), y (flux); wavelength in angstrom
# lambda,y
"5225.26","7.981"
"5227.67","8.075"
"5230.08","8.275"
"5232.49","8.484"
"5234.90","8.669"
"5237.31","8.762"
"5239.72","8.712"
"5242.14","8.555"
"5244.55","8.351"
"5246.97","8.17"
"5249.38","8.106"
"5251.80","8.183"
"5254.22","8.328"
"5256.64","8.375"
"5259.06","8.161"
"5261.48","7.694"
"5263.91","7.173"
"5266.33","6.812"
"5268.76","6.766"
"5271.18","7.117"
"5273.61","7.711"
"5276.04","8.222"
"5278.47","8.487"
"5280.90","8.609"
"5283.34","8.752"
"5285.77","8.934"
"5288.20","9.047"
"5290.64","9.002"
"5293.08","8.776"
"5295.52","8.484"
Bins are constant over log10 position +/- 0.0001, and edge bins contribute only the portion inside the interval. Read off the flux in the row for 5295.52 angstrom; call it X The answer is 8.484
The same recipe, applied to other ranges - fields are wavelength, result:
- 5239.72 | 8.712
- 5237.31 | 8.762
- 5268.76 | 6.766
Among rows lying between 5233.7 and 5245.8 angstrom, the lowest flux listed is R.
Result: 8.351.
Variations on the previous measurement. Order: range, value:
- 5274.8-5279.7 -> 8.222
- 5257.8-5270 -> 6.766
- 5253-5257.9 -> 8.328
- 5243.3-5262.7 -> 7.694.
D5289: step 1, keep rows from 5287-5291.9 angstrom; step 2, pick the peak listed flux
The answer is 9.047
